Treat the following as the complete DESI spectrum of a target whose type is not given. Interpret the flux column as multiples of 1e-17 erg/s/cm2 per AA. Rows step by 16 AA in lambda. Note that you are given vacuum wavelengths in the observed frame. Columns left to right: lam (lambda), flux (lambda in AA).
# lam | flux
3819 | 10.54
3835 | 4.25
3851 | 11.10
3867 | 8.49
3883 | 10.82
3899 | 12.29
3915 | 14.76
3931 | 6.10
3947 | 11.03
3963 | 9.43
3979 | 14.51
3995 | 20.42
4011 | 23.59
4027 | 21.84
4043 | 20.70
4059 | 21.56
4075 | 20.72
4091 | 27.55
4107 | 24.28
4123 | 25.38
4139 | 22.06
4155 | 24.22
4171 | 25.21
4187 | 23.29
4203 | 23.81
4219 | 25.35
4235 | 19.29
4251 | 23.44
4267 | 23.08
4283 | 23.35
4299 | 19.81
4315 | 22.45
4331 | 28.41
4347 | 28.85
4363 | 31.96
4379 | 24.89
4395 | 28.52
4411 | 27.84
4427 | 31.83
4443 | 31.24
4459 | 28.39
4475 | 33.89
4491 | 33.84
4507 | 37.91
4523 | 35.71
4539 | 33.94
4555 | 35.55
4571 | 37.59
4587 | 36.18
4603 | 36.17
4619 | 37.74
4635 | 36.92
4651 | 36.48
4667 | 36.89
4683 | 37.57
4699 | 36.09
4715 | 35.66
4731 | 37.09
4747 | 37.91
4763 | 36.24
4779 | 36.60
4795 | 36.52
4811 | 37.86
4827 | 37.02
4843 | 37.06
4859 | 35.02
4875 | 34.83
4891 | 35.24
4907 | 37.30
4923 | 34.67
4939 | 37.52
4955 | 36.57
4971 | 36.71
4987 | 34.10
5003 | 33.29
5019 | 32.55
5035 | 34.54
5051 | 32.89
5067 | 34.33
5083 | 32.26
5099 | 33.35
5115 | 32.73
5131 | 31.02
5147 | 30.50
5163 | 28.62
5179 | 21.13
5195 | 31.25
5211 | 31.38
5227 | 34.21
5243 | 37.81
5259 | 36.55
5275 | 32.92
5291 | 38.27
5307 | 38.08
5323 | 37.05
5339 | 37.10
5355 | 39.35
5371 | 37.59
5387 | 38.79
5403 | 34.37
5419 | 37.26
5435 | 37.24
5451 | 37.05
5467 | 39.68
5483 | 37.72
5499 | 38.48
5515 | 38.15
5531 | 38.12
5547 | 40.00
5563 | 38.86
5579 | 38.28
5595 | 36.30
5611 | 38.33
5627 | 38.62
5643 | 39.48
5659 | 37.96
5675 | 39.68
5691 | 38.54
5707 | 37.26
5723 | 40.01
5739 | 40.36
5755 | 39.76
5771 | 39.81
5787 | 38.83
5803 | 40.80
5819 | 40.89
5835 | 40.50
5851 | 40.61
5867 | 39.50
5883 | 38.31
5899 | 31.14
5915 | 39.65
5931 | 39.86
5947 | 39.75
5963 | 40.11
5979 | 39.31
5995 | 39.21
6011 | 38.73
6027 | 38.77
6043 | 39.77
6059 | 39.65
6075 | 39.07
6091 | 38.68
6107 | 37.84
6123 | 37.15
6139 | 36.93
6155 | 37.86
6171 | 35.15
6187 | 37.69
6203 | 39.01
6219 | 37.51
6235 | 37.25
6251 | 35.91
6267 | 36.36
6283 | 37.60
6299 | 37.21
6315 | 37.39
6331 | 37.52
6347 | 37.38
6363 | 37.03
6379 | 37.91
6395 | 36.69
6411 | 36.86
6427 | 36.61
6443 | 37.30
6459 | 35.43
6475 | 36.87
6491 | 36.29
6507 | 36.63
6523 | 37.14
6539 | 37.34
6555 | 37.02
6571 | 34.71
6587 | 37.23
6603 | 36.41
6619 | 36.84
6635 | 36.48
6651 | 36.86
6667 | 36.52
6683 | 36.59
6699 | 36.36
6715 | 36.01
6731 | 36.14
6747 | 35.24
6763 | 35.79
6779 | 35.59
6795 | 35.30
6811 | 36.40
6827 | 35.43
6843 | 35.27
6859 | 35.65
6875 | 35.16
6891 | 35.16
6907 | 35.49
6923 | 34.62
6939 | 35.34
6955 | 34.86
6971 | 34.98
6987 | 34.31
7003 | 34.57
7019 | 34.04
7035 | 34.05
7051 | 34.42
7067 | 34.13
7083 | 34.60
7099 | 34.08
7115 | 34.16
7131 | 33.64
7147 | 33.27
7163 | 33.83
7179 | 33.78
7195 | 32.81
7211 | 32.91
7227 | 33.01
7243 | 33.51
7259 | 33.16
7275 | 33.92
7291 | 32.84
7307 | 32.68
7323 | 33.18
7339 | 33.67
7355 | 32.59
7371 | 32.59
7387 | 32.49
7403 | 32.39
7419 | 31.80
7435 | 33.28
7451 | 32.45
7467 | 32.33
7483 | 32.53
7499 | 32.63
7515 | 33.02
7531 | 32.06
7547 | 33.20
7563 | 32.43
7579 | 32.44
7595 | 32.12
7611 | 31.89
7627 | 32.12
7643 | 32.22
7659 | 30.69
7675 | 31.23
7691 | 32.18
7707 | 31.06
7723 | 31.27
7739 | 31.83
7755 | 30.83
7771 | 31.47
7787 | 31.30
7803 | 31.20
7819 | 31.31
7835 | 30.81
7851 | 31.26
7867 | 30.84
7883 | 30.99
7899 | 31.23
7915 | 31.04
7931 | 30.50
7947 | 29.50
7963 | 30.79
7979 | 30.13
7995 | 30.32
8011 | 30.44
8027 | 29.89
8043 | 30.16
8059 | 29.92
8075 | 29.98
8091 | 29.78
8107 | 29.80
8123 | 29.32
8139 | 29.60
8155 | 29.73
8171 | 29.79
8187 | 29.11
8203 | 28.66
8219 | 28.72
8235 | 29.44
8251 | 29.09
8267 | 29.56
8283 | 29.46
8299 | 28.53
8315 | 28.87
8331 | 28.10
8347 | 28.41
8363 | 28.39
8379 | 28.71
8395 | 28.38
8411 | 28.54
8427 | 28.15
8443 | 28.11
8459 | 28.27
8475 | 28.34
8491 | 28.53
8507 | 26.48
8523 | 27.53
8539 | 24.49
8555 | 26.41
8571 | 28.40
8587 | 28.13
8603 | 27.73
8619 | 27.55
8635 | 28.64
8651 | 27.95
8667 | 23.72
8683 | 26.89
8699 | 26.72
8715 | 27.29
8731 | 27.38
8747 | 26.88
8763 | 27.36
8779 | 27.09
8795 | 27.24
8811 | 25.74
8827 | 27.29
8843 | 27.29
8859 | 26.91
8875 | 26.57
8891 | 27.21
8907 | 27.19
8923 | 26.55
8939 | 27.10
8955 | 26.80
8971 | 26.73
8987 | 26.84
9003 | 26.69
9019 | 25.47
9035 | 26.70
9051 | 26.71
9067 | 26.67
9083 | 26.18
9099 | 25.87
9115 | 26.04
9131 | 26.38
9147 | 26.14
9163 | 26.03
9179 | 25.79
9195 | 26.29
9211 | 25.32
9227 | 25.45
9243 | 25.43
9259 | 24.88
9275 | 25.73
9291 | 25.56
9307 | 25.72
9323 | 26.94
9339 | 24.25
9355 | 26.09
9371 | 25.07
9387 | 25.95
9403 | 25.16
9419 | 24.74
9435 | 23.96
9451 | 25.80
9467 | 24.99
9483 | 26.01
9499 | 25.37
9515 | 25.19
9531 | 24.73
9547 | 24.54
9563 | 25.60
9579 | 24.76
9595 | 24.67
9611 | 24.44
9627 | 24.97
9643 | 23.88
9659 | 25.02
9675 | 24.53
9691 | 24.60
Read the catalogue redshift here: 0.000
